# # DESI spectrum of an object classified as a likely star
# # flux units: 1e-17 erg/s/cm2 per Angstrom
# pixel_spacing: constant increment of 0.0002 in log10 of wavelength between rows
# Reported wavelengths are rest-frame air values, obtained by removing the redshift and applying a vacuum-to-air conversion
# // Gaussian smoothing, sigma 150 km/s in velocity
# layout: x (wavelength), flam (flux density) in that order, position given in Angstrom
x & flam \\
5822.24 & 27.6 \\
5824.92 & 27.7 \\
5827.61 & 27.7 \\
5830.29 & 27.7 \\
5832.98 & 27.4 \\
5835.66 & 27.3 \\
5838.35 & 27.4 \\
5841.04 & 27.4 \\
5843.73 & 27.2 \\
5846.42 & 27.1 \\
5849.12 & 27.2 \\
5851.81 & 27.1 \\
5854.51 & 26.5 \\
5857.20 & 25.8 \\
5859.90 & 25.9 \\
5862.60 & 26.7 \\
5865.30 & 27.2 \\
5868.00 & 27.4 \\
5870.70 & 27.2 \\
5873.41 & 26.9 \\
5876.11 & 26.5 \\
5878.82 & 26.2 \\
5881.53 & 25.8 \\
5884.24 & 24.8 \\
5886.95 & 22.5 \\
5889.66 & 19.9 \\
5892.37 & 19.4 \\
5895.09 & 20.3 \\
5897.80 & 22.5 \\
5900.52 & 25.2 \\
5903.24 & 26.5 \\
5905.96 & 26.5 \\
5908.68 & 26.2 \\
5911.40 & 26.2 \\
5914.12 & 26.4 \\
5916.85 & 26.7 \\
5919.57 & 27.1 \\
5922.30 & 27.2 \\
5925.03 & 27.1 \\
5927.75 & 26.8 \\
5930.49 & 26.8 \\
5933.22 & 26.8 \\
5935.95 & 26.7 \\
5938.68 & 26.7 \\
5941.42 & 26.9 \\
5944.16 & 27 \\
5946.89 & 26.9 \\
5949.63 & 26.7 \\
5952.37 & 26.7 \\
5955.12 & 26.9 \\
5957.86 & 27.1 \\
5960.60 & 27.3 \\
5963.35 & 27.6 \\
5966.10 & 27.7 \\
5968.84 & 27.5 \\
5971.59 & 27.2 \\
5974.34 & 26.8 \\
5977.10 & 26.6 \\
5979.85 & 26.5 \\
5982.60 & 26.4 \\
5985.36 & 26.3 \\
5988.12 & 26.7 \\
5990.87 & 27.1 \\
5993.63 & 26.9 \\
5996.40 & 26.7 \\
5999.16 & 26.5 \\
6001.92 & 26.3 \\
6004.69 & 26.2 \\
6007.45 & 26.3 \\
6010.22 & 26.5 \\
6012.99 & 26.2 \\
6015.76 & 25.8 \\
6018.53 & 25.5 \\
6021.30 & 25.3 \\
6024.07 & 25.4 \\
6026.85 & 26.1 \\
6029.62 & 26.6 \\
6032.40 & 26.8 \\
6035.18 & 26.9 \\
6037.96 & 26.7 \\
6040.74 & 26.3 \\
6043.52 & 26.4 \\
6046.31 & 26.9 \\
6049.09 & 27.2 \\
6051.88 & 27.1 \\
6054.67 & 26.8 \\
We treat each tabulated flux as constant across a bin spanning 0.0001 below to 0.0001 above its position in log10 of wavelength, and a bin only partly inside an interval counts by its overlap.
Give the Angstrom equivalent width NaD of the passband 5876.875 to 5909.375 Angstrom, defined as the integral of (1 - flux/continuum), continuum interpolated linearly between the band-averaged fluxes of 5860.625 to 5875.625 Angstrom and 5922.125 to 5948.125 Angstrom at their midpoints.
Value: 3.8 Angstrom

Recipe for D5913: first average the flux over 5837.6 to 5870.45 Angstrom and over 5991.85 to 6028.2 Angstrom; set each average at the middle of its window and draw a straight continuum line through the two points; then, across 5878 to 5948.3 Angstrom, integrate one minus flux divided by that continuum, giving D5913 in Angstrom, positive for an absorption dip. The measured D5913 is 3.13 Angstrom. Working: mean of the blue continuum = 26.9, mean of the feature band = 25.4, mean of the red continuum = 26.1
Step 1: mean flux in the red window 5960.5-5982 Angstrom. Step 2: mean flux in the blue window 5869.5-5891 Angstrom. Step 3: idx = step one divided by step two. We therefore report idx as 1.1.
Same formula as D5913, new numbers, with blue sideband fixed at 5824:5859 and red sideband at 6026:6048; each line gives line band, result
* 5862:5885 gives 0.44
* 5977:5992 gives 0.10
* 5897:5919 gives 0.87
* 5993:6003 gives 0.05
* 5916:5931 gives -0.02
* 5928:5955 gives 0.08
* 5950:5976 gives -0.34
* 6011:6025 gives 0.52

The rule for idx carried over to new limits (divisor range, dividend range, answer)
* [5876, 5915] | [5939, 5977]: 1.12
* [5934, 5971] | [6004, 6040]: 0.97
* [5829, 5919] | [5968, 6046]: 1.03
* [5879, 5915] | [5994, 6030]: 1.09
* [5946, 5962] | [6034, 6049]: 0.99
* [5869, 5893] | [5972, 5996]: 1.09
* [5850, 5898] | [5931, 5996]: 1.08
